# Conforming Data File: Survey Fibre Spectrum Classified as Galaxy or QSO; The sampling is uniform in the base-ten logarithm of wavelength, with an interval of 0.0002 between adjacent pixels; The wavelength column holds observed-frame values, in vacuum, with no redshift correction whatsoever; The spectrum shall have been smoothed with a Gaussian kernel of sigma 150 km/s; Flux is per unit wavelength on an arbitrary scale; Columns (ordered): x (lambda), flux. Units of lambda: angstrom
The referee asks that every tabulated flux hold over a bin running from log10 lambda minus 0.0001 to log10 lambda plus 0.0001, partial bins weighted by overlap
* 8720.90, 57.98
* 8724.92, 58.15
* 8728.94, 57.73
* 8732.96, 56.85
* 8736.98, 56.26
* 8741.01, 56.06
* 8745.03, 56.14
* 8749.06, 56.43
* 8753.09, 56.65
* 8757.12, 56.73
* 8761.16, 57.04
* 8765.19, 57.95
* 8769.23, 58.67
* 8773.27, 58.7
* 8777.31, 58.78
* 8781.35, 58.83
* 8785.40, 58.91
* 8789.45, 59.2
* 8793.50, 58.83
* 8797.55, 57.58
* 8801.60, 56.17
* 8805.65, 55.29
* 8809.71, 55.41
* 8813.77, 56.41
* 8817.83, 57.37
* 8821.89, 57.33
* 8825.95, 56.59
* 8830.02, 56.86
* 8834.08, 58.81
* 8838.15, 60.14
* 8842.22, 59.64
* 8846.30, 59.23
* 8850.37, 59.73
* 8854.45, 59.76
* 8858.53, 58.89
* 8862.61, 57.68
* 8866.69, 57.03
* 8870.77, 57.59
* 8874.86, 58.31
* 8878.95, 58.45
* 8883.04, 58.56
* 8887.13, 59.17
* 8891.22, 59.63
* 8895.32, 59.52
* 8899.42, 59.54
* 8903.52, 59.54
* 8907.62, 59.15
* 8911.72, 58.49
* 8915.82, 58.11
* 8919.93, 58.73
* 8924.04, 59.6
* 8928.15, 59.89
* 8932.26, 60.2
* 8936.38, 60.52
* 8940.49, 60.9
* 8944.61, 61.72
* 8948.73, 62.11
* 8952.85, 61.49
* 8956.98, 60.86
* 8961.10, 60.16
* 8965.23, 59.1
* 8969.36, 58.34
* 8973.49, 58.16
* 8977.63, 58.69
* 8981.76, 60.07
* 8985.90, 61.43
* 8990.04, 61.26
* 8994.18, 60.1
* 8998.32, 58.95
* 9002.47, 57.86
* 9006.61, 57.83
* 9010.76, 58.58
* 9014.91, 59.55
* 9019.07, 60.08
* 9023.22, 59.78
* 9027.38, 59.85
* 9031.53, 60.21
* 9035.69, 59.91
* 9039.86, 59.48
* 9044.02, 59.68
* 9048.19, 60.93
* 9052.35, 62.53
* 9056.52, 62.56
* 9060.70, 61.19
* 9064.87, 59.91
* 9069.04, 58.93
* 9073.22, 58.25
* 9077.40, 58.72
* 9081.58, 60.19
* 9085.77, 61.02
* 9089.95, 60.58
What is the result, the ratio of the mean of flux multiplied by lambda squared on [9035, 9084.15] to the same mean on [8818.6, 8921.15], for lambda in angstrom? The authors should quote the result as 1.07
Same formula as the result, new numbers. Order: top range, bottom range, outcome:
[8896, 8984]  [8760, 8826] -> 1.07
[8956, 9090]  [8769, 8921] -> 1.07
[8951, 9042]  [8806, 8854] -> 1.07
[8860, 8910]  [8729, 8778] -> 1.06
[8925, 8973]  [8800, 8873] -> 1.07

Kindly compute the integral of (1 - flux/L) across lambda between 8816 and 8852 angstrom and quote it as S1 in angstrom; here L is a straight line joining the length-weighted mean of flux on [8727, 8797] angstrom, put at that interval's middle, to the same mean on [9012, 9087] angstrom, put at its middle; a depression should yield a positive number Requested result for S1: -0.1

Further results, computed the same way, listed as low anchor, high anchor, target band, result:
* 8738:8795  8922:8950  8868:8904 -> 0.6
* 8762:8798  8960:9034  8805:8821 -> 0.7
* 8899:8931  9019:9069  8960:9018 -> 0.6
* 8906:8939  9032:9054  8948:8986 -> -0.1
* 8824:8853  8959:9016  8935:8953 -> -0.7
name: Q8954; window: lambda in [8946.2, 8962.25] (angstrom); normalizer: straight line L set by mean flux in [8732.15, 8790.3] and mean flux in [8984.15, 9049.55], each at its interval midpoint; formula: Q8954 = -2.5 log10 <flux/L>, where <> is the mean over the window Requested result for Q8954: -0.04 mag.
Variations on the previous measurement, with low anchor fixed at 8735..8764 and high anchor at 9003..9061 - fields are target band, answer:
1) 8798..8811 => 0.03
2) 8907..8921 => 0.00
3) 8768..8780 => -0.04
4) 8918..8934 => -0.02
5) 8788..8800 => -0.03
